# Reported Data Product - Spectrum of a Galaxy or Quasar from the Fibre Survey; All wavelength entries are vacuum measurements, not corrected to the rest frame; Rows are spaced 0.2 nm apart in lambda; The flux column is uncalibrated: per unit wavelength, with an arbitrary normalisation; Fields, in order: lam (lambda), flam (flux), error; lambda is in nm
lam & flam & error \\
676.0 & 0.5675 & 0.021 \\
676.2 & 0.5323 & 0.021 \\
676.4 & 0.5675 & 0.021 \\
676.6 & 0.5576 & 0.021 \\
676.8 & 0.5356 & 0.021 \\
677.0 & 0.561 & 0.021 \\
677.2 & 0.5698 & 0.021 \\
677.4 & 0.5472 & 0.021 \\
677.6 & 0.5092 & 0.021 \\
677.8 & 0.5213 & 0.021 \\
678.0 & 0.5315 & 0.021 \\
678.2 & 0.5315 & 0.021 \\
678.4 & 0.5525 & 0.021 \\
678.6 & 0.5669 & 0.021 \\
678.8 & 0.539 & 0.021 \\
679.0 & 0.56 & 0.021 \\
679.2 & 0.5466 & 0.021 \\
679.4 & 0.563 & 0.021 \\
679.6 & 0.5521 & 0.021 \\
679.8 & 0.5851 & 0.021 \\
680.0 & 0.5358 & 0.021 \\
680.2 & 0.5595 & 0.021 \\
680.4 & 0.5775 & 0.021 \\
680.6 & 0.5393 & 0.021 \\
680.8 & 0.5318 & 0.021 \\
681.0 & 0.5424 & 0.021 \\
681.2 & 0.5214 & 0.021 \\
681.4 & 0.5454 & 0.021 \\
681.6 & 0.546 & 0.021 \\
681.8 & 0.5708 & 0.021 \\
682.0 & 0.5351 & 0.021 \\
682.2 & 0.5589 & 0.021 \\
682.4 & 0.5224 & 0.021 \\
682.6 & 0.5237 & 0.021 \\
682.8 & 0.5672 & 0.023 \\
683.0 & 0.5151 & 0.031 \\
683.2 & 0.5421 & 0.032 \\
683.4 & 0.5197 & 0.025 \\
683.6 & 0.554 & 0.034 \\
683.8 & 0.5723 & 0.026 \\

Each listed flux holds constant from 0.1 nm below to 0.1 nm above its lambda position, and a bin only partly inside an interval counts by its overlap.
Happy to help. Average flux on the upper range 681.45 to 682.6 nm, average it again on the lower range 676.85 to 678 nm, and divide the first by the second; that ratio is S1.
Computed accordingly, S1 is 1.01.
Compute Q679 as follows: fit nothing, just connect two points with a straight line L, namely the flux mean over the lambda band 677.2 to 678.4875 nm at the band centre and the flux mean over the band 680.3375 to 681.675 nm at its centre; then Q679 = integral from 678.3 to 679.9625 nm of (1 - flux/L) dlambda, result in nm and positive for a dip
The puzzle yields -0.06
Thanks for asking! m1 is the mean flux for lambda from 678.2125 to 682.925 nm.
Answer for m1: 0.549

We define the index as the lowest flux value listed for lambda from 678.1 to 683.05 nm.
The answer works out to 0.5151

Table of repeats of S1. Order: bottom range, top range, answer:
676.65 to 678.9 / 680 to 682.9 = 1.01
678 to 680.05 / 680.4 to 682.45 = 0.98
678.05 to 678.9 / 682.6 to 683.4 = 0.98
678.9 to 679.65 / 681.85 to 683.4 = 0.97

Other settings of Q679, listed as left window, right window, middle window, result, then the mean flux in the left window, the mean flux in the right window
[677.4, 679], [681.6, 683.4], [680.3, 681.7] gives -0.009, 0.538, 0.541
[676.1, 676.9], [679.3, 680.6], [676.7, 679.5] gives 0.043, 0.548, 0.56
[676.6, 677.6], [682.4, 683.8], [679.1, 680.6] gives -0.039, 0.549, 0.538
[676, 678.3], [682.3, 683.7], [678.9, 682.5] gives -0.076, 0.543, 0.535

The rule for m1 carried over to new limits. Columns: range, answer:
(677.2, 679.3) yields 0.542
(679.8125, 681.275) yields 0.547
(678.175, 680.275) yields 0.555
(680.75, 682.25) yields 0.544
